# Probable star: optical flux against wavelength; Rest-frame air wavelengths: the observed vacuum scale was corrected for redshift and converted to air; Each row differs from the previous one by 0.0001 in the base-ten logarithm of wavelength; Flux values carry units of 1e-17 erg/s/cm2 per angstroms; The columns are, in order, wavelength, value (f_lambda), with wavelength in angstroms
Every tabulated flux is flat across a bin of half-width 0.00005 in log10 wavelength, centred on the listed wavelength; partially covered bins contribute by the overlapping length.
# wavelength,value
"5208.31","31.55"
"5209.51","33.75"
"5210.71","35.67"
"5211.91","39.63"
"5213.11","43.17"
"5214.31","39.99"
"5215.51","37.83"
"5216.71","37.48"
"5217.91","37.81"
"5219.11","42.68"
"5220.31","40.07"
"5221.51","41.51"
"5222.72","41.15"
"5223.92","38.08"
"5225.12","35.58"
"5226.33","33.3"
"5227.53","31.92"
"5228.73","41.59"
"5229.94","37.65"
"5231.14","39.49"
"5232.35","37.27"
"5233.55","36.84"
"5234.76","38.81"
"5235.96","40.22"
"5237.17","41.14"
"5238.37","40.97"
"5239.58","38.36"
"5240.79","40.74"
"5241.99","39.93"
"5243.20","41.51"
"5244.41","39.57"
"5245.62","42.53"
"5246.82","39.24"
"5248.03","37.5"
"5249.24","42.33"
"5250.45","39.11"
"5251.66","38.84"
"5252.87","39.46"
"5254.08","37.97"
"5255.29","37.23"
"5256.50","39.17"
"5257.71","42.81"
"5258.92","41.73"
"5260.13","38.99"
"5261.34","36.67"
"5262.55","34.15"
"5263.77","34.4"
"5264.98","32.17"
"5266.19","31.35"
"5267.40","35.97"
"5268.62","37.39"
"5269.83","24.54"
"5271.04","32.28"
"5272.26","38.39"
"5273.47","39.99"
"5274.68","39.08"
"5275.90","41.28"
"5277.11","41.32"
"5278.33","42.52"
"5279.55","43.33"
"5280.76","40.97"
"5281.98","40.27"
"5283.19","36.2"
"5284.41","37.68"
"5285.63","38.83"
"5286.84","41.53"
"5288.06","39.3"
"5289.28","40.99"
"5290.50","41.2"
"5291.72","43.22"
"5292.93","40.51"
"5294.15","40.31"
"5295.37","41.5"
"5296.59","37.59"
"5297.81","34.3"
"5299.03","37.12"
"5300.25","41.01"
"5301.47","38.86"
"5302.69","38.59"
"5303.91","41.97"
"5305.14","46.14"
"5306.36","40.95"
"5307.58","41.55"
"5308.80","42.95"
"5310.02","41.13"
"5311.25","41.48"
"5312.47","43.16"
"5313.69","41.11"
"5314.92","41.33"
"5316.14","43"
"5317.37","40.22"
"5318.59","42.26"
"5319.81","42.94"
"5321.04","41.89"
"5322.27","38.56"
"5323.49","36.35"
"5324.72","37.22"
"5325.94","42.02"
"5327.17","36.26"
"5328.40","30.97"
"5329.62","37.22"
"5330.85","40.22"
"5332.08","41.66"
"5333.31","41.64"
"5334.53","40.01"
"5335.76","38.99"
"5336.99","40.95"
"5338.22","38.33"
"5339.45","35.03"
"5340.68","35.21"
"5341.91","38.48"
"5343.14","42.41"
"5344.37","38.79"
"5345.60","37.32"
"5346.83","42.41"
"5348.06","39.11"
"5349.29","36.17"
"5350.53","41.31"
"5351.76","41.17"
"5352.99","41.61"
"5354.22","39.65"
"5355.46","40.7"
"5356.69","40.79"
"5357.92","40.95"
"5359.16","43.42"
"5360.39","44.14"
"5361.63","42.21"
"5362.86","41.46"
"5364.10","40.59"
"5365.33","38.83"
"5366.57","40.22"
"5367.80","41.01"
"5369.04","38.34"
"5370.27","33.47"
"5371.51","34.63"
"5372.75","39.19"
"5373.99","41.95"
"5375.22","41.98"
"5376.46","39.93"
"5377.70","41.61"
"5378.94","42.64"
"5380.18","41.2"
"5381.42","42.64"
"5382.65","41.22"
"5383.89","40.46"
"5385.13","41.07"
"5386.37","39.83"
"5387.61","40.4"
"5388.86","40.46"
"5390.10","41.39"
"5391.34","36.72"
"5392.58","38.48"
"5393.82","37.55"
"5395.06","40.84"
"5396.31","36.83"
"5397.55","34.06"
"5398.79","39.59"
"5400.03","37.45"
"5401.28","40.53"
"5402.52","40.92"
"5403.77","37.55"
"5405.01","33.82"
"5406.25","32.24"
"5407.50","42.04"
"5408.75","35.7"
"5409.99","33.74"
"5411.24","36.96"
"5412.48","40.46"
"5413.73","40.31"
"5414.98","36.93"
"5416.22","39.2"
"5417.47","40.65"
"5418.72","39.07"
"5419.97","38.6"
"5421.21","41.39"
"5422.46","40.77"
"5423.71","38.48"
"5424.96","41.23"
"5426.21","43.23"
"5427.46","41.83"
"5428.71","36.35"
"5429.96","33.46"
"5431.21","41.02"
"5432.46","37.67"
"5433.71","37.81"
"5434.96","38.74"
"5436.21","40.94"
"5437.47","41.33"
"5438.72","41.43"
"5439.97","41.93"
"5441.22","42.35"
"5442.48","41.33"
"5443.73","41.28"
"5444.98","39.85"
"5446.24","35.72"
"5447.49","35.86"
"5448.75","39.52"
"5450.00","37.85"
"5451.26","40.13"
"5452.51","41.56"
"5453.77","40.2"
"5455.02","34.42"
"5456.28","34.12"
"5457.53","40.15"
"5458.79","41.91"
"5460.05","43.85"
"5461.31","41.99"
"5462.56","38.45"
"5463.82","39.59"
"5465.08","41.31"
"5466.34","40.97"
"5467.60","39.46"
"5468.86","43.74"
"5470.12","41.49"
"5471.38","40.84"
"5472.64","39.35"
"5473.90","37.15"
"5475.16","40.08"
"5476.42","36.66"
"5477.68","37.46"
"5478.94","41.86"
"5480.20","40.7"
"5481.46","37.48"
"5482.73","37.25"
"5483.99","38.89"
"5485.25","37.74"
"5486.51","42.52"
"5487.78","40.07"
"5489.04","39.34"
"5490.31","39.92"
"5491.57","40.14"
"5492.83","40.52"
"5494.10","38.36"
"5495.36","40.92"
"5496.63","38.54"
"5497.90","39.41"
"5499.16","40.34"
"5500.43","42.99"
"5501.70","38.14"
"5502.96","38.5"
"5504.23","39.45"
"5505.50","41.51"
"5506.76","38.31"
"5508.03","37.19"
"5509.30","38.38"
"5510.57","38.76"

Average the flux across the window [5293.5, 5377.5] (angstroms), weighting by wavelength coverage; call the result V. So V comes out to 39.9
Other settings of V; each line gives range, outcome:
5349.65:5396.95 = 40.3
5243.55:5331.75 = 39.2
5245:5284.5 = 38.1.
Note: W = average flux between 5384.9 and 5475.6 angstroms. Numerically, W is 39.2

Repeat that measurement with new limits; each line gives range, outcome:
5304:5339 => 40.4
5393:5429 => 38.6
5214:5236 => 38.3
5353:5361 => 41.6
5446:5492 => 39.5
